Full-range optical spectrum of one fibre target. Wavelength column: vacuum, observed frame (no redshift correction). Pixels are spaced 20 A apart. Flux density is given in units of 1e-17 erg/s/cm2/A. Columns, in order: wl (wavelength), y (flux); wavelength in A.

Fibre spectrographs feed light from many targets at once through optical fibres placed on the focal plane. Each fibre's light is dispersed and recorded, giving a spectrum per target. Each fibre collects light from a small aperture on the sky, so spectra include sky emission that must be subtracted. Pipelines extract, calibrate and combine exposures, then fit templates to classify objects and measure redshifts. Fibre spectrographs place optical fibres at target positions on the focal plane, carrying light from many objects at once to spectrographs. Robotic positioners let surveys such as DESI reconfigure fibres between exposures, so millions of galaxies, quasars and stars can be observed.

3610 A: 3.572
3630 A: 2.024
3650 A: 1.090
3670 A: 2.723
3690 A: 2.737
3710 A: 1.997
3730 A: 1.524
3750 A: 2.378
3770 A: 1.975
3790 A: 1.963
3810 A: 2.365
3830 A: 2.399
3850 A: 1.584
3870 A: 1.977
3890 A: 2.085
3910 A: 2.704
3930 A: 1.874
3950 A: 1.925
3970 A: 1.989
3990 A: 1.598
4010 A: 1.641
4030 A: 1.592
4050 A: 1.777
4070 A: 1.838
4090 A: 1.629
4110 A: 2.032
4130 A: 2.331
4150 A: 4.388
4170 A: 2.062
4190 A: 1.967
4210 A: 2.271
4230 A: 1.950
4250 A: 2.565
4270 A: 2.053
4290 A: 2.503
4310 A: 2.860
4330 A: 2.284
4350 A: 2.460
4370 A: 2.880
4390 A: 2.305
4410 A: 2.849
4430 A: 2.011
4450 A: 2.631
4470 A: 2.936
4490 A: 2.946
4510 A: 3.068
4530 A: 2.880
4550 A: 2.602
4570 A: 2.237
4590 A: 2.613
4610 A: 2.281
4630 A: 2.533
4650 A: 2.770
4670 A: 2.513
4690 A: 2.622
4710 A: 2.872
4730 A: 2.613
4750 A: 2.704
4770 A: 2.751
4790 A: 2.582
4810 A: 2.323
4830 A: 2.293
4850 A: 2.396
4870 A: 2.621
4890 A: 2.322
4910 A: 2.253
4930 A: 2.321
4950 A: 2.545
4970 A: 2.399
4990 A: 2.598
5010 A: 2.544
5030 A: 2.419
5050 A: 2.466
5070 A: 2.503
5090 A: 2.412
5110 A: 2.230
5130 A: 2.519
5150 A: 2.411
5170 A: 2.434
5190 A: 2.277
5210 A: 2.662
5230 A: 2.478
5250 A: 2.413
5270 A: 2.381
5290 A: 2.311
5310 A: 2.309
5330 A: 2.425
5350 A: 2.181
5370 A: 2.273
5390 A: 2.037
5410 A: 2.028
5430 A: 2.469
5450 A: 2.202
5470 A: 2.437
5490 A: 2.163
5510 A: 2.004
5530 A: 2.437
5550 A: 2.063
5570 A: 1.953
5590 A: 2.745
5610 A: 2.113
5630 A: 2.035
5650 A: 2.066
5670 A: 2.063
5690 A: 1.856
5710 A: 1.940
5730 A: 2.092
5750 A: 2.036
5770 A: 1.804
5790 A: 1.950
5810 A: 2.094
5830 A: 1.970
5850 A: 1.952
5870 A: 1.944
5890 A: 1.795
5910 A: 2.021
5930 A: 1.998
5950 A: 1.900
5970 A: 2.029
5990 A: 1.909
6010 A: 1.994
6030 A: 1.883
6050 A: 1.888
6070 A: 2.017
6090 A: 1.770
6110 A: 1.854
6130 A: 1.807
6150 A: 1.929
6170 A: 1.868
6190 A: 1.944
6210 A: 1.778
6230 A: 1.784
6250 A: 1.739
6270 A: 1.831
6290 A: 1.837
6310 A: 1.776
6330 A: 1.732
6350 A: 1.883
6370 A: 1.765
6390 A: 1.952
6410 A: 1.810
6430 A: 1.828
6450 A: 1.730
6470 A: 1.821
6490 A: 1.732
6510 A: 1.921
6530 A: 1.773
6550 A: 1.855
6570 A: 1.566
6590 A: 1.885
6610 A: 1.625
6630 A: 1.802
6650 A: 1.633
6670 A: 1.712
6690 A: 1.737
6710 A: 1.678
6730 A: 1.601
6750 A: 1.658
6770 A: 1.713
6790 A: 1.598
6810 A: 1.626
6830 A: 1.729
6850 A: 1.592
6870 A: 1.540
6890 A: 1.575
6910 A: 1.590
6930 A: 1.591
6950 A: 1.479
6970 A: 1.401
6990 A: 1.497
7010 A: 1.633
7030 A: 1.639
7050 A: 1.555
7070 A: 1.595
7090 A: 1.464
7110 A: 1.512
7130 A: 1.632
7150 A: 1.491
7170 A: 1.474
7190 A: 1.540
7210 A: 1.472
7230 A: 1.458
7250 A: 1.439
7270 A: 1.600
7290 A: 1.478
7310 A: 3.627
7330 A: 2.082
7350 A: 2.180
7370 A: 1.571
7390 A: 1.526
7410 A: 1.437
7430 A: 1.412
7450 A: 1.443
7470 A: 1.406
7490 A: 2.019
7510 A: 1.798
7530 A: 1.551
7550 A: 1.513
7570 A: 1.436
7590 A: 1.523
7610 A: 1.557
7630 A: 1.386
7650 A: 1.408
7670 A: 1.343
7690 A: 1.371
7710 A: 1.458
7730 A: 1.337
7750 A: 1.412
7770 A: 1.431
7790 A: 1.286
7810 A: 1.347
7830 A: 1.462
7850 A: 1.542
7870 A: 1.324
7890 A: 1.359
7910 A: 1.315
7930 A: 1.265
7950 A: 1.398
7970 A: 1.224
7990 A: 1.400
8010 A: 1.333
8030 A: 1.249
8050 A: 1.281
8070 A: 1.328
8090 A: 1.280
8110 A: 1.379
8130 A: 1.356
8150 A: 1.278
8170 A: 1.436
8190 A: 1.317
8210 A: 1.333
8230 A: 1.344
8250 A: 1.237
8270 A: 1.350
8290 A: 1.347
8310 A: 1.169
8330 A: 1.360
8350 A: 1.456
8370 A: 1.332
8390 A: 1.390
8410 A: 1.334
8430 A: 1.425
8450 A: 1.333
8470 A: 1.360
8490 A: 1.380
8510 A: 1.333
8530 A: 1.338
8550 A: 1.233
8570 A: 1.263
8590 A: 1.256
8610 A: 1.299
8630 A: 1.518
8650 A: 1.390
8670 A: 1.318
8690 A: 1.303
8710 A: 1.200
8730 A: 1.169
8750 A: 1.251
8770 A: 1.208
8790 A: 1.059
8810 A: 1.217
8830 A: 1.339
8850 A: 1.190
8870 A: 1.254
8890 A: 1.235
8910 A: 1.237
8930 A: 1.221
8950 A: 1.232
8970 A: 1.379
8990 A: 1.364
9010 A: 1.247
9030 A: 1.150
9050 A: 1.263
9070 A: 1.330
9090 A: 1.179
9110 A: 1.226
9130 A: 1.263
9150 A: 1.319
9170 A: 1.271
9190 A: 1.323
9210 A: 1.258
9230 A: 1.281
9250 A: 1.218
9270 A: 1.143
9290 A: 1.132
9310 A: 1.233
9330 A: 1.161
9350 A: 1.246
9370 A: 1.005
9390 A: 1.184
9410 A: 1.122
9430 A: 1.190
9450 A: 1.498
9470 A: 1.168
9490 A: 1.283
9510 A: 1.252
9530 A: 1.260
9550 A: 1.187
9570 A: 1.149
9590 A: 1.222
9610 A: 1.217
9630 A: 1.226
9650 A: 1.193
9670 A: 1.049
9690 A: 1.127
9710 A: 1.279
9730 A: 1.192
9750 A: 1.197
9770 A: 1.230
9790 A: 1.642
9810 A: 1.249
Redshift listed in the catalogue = 0.11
